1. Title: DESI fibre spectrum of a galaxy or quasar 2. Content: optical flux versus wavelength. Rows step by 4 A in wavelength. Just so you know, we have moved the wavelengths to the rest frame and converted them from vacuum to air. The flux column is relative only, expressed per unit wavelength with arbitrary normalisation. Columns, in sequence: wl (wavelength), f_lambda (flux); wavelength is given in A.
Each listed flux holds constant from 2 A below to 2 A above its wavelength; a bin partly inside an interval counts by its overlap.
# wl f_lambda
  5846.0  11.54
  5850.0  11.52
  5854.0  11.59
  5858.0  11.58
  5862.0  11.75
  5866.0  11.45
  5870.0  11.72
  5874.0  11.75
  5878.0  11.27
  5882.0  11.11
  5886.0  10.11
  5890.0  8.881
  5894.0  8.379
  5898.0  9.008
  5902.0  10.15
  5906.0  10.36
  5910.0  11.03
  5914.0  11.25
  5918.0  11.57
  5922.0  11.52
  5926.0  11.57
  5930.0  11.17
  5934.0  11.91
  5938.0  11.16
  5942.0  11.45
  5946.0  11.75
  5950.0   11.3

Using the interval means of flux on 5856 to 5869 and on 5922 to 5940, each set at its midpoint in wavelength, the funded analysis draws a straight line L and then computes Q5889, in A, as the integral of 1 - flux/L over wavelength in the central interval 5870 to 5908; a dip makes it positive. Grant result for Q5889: 4.4 A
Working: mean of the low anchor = 11.6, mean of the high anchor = 11.5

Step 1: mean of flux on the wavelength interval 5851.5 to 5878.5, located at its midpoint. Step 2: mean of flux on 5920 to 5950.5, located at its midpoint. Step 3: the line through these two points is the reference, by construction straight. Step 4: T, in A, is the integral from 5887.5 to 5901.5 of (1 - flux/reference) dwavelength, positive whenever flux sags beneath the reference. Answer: 3.2 A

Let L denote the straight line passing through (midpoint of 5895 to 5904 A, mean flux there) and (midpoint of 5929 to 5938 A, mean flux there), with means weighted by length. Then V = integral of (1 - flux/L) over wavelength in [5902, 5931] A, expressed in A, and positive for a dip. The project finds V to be -1.9 A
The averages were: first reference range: 9.45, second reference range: 11.5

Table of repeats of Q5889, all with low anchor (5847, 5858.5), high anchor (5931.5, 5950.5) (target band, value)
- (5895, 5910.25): 2.14 A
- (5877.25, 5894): 2.19 A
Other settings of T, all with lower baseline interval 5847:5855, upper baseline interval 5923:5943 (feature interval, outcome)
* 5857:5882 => 0.0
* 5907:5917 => 0.3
